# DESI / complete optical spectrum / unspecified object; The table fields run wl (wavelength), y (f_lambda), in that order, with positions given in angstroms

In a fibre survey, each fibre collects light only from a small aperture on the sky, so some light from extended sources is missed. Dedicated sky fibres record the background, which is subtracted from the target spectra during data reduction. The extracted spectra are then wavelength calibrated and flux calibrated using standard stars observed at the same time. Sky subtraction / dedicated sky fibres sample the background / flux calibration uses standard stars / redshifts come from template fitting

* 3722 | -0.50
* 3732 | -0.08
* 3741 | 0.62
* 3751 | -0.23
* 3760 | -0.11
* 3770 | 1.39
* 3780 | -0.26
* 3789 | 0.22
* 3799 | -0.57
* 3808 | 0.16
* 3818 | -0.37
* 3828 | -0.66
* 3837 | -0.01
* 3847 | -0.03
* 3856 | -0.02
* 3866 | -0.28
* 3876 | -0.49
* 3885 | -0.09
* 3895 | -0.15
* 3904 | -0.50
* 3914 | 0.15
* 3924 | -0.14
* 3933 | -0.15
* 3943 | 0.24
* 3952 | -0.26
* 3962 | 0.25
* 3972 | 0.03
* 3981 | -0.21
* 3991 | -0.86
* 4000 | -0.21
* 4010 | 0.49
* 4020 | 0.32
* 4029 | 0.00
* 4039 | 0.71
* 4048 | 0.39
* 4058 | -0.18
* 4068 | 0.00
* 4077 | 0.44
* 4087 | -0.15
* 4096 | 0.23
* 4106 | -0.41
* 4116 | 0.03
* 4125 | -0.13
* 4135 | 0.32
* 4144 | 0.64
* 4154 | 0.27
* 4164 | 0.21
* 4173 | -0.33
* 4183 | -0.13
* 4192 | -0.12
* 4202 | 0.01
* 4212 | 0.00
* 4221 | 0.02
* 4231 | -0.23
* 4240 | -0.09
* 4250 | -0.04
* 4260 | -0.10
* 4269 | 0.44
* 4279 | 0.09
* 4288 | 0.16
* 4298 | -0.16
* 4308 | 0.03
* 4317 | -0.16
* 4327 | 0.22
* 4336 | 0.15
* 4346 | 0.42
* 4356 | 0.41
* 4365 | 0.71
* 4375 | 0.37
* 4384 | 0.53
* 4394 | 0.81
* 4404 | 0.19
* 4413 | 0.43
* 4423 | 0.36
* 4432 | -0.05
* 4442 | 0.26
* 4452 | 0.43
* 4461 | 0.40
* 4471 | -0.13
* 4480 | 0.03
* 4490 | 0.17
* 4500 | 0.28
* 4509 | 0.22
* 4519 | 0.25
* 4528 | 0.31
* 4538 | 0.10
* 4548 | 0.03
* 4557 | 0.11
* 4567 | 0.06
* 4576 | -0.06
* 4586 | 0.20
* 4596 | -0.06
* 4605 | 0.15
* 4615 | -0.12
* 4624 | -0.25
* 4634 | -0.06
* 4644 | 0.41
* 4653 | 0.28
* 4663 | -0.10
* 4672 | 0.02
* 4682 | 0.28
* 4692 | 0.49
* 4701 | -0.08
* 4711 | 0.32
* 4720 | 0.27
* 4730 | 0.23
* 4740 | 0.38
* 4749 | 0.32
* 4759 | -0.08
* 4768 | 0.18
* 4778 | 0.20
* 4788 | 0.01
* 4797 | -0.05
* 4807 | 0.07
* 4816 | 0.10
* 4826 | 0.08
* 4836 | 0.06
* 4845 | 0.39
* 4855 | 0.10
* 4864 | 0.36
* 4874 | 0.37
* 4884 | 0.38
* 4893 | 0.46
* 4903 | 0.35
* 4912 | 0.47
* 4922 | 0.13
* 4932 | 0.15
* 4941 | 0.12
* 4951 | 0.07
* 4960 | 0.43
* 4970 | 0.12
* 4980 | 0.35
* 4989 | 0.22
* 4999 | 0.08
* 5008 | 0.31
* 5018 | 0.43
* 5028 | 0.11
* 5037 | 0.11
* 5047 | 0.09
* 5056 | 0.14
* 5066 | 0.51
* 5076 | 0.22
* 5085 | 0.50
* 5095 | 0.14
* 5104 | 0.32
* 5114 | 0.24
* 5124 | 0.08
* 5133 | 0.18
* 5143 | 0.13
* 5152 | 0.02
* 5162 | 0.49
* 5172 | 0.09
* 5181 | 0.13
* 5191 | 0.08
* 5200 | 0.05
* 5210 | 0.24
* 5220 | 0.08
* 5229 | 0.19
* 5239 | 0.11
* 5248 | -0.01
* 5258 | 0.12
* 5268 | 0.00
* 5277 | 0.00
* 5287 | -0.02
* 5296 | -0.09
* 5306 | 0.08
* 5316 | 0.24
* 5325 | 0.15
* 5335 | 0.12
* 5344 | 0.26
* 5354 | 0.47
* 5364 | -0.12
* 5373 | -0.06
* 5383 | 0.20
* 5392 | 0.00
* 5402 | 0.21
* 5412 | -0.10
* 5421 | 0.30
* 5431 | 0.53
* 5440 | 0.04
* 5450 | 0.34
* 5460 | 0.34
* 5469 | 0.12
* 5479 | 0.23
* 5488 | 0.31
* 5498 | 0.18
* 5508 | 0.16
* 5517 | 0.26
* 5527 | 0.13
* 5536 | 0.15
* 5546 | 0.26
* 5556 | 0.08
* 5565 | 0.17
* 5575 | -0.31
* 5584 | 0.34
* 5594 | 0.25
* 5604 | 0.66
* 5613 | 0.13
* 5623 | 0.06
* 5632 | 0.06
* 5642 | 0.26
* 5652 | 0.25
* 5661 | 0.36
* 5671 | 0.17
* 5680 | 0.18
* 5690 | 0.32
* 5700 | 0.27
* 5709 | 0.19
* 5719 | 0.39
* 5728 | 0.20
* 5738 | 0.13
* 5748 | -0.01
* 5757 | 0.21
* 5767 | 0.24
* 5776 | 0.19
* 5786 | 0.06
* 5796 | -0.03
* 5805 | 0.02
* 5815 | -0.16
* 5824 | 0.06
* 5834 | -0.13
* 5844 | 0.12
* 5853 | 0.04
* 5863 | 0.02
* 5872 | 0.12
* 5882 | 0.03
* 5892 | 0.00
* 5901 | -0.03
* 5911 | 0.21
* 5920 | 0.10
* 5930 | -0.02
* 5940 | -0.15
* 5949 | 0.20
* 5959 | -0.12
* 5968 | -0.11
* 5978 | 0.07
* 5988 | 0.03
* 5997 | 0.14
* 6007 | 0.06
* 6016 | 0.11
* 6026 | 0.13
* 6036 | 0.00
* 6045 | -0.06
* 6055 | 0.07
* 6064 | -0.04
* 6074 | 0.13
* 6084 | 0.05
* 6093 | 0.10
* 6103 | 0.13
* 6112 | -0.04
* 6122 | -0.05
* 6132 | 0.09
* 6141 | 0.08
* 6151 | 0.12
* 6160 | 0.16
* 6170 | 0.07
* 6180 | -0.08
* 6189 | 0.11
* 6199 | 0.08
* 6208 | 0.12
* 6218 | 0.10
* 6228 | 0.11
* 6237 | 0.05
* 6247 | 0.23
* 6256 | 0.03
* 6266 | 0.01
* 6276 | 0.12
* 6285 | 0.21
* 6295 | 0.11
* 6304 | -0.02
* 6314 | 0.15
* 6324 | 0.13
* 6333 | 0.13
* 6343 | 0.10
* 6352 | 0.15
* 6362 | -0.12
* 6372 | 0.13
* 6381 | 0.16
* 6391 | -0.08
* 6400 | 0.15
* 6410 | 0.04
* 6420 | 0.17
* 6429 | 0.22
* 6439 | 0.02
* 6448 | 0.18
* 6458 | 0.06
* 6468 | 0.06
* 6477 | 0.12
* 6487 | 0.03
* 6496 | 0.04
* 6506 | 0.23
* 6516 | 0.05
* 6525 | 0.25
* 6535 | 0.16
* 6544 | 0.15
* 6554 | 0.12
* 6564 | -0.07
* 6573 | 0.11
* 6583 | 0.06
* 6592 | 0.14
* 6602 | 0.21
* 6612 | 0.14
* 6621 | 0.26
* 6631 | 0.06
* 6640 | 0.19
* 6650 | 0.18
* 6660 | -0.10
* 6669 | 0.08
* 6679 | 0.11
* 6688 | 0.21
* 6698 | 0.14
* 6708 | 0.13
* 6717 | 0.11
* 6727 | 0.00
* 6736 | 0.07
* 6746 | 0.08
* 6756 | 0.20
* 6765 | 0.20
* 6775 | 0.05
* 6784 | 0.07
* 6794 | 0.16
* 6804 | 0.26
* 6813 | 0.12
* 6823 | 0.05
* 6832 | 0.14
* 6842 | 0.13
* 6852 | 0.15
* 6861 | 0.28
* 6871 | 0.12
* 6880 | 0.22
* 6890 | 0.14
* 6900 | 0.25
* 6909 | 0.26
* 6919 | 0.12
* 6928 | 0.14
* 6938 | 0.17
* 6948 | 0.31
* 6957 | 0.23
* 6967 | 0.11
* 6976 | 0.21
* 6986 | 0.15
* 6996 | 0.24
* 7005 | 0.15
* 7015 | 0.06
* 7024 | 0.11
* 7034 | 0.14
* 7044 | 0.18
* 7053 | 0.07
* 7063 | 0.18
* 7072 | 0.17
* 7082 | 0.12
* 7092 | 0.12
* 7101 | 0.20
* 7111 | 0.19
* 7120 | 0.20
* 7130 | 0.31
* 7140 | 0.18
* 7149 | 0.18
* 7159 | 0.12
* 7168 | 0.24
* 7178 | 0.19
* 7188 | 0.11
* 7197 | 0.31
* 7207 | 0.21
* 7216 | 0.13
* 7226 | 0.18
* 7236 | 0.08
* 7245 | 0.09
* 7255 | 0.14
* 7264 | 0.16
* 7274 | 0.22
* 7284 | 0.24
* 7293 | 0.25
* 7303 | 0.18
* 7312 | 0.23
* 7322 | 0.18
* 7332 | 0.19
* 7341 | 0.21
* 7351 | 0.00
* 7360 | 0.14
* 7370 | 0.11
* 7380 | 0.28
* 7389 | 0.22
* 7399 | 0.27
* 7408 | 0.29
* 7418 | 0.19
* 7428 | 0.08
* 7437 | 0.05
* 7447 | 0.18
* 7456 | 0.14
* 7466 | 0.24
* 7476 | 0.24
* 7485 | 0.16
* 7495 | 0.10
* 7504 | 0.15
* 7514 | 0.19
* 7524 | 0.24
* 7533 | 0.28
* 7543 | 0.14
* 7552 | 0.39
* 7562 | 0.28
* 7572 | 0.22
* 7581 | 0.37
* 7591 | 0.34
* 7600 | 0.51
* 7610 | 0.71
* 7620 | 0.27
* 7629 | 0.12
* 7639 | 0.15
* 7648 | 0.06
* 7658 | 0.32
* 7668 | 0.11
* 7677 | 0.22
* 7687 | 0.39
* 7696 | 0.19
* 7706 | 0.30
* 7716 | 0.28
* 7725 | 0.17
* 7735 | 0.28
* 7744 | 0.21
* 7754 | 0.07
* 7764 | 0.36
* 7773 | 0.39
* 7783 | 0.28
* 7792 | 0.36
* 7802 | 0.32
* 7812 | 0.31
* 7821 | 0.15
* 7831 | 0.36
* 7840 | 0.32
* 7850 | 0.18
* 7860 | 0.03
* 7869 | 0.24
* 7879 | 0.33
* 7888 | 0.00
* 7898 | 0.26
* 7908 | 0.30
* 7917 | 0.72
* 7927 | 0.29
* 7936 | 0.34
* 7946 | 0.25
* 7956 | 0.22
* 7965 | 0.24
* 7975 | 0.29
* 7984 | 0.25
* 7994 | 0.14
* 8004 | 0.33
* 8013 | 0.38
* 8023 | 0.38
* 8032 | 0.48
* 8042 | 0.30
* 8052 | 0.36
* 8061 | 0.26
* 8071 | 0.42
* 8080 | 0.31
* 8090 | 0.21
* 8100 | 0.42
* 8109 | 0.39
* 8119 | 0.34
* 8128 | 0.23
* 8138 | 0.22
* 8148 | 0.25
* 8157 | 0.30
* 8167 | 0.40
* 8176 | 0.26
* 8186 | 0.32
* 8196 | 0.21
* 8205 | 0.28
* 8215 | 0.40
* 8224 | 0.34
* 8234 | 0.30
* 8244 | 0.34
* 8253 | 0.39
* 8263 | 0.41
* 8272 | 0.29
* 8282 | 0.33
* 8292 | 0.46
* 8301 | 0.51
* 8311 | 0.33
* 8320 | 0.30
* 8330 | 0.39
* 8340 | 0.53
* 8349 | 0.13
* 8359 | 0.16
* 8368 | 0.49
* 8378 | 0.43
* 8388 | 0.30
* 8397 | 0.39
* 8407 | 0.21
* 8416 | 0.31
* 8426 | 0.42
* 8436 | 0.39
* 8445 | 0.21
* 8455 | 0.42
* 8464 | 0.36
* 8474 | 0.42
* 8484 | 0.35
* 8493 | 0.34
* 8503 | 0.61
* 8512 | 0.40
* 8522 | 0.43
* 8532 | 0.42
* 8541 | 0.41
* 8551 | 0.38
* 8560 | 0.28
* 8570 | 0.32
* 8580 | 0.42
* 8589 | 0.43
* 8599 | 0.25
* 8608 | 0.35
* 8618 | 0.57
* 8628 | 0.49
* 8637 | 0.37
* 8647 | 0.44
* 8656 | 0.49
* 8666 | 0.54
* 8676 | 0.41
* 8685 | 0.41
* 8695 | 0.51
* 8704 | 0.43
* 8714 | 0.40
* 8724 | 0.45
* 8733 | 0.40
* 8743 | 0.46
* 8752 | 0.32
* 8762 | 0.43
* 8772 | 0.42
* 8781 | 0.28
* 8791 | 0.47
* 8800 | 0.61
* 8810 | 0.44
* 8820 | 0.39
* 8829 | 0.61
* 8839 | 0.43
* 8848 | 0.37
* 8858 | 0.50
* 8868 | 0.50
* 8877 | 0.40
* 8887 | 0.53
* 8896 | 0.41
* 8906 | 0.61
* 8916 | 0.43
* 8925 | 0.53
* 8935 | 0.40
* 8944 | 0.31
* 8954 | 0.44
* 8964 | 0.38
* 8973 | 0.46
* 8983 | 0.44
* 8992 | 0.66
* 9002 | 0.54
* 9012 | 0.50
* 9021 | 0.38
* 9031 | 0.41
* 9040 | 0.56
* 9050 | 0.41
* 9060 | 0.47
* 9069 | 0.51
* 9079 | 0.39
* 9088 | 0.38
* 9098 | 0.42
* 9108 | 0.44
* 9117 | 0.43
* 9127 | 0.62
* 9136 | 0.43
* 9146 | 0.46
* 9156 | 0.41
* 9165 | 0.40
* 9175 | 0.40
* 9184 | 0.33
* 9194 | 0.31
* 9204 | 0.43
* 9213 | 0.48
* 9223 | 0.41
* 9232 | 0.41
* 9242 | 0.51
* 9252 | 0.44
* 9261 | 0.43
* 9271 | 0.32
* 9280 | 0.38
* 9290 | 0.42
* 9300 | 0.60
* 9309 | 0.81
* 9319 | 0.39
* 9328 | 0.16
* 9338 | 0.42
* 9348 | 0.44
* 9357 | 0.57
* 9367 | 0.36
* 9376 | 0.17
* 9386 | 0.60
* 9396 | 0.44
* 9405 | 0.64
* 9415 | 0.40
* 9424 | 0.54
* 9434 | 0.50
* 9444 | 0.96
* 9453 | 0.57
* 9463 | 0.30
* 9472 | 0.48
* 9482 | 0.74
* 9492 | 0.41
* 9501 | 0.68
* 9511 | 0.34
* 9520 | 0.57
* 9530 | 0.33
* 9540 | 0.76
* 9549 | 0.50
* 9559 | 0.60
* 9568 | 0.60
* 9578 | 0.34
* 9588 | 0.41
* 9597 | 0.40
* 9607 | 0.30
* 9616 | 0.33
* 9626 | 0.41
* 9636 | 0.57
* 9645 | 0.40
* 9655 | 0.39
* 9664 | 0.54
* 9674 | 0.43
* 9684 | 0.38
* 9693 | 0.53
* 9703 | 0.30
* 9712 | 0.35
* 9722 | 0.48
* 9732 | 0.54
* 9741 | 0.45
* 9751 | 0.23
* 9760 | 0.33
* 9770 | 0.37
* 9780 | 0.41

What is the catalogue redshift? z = 0.889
